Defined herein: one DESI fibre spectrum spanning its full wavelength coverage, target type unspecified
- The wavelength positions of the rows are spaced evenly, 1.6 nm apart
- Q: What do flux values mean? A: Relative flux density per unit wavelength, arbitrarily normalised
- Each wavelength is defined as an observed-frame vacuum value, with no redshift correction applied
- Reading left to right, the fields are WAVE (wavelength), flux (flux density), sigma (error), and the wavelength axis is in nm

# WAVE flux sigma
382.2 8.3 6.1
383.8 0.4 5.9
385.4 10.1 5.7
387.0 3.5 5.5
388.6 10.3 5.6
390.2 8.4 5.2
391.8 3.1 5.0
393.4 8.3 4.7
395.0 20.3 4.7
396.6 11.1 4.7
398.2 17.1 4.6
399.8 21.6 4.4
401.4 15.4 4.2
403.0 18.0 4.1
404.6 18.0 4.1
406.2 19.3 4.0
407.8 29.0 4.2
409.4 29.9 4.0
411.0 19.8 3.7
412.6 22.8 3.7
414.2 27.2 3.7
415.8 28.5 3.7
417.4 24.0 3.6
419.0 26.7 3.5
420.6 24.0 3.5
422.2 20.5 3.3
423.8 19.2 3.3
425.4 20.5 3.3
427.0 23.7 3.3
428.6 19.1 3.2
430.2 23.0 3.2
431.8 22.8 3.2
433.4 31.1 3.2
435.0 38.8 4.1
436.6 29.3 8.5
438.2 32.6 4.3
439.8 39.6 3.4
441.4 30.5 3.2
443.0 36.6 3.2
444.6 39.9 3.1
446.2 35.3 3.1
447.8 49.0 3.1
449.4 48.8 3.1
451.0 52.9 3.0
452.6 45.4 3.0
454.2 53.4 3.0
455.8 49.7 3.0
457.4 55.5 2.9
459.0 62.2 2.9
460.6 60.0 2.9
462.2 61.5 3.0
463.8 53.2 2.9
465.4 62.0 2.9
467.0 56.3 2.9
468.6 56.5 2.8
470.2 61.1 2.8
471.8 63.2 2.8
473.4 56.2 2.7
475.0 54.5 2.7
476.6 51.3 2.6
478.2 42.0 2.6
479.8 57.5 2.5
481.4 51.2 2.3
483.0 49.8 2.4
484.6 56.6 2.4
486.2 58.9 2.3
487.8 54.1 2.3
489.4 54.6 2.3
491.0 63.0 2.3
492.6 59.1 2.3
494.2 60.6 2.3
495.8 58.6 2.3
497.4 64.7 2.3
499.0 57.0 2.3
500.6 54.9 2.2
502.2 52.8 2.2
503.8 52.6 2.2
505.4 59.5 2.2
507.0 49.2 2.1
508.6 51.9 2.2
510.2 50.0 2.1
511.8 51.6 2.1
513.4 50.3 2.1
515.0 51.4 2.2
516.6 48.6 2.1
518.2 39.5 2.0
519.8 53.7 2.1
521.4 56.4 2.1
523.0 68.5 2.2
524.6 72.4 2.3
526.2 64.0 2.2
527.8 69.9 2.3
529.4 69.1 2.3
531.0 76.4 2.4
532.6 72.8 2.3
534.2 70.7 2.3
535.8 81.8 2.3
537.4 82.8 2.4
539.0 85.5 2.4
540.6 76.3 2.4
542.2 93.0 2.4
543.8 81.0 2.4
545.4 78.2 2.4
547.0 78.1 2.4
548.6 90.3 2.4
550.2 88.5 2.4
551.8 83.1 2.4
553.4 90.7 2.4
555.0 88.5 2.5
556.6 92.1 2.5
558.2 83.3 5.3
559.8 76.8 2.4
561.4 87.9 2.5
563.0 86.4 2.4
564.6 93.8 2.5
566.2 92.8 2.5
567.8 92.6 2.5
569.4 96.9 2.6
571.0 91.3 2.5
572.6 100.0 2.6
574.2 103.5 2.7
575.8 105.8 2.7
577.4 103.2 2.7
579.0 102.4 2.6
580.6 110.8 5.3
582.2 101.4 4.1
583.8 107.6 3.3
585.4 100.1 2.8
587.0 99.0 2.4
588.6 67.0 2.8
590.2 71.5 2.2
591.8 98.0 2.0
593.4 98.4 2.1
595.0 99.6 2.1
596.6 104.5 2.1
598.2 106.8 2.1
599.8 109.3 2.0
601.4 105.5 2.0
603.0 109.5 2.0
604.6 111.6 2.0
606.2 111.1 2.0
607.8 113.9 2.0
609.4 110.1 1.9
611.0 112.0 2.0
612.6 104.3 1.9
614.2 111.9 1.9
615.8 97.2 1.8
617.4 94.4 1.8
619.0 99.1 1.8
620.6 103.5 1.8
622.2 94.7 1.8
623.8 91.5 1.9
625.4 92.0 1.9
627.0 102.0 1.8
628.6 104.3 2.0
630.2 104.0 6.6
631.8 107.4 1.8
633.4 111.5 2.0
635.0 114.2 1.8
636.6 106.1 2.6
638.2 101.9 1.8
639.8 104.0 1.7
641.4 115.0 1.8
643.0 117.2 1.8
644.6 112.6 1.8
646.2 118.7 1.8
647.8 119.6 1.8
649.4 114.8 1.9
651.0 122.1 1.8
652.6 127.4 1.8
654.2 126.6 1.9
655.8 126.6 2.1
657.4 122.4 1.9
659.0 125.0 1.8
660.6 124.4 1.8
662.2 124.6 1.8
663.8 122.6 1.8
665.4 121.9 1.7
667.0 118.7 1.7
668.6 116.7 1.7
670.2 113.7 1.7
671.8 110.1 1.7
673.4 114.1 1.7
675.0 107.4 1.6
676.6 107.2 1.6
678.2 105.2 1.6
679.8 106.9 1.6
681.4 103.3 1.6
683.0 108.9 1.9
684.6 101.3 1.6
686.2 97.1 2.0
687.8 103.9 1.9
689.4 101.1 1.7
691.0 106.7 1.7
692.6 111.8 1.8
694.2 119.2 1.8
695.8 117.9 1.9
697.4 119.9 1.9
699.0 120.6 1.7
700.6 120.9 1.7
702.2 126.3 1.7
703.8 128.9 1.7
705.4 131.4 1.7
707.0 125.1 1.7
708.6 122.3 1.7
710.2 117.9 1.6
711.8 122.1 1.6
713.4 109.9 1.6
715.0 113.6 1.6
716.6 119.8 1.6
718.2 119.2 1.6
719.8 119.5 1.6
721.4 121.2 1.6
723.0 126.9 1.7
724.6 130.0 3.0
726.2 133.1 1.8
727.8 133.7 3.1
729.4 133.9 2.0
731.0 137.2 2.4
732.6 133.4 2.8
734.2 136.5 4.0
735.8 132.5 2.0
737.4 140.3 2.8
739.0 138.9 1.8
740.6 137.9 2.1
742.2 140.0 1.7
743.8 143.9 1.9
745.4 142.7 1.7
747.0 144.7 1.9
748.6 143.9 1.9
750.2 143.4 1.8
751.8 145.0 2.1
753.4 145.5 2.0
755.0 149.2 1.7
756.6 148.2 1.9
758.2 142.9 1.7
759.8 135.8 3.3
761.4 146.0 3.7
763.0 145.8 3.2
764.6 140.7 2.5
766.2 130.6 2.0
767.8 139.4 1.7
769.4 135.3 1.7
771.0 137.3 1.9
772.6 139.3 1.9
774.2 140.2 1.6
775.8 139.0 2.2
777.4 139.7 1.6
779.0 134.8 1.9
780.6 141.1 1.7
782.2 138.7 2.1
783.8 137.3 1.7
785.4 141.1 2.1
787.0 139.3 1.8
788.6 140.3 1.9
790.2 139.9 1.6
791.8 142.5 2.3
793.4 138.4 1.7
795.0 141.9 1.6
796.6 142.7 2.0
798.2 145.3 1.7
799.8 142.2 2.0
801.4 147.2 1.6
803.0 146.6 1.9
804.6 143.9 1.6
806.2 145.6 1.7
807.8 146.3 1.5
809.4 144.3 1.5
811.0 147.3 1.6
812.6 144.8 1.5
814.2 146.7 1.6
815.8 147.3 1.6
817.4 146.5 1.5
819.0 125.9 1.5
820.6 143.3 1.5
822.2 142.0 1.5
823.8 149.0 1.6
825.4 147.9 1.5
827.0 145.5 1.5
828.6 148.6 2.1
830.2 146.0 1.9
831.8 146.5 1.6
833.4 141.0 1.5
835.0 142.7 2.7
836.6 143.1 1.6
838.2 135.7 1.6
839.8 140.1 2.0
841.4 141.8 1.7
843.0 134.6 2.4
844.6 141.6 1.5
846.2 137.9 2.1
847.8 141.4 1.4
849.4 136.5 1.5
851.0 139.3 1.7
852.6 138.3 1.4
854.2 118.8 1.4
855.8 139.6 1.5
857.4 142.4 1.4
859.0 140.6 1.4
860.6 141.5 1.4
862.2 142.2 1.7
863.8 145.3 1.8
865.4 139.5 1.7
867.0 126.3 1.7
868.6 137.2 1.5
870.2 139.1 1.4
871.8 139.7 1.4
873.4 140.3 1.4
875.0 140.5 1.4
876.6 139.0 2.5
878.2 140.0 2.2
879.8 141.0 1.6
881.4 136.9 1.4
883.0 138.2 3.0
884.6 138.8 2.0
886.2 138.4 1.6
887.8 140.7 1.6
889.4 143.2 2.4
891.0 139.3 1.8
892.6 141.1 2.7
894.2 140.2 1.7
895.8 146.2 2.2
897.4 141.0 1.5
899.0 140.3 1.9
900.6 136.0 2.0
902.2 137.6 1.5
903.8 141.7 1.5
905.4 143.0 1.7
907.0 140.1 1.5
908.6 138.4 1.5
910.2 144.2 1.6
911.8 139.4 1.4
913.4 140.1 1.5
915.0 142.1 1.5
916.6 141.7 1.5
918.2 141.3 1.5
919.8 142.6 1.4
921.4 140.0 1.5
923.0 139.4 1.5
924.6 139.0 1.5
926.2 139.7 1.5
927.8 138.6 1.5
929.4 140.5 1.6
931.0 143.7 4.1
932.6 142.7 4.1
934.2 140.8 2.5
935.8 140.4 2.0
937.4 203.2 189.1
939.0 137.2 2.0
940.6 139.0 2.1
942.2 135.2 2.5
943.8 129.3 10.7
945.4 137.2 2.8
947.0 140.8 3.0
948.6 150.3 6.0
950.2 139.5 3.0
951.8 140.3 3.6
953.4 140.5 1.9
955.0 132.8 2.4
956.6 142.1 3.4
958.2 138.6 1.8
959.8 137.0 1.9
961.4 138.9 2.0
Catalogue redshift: 0.000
